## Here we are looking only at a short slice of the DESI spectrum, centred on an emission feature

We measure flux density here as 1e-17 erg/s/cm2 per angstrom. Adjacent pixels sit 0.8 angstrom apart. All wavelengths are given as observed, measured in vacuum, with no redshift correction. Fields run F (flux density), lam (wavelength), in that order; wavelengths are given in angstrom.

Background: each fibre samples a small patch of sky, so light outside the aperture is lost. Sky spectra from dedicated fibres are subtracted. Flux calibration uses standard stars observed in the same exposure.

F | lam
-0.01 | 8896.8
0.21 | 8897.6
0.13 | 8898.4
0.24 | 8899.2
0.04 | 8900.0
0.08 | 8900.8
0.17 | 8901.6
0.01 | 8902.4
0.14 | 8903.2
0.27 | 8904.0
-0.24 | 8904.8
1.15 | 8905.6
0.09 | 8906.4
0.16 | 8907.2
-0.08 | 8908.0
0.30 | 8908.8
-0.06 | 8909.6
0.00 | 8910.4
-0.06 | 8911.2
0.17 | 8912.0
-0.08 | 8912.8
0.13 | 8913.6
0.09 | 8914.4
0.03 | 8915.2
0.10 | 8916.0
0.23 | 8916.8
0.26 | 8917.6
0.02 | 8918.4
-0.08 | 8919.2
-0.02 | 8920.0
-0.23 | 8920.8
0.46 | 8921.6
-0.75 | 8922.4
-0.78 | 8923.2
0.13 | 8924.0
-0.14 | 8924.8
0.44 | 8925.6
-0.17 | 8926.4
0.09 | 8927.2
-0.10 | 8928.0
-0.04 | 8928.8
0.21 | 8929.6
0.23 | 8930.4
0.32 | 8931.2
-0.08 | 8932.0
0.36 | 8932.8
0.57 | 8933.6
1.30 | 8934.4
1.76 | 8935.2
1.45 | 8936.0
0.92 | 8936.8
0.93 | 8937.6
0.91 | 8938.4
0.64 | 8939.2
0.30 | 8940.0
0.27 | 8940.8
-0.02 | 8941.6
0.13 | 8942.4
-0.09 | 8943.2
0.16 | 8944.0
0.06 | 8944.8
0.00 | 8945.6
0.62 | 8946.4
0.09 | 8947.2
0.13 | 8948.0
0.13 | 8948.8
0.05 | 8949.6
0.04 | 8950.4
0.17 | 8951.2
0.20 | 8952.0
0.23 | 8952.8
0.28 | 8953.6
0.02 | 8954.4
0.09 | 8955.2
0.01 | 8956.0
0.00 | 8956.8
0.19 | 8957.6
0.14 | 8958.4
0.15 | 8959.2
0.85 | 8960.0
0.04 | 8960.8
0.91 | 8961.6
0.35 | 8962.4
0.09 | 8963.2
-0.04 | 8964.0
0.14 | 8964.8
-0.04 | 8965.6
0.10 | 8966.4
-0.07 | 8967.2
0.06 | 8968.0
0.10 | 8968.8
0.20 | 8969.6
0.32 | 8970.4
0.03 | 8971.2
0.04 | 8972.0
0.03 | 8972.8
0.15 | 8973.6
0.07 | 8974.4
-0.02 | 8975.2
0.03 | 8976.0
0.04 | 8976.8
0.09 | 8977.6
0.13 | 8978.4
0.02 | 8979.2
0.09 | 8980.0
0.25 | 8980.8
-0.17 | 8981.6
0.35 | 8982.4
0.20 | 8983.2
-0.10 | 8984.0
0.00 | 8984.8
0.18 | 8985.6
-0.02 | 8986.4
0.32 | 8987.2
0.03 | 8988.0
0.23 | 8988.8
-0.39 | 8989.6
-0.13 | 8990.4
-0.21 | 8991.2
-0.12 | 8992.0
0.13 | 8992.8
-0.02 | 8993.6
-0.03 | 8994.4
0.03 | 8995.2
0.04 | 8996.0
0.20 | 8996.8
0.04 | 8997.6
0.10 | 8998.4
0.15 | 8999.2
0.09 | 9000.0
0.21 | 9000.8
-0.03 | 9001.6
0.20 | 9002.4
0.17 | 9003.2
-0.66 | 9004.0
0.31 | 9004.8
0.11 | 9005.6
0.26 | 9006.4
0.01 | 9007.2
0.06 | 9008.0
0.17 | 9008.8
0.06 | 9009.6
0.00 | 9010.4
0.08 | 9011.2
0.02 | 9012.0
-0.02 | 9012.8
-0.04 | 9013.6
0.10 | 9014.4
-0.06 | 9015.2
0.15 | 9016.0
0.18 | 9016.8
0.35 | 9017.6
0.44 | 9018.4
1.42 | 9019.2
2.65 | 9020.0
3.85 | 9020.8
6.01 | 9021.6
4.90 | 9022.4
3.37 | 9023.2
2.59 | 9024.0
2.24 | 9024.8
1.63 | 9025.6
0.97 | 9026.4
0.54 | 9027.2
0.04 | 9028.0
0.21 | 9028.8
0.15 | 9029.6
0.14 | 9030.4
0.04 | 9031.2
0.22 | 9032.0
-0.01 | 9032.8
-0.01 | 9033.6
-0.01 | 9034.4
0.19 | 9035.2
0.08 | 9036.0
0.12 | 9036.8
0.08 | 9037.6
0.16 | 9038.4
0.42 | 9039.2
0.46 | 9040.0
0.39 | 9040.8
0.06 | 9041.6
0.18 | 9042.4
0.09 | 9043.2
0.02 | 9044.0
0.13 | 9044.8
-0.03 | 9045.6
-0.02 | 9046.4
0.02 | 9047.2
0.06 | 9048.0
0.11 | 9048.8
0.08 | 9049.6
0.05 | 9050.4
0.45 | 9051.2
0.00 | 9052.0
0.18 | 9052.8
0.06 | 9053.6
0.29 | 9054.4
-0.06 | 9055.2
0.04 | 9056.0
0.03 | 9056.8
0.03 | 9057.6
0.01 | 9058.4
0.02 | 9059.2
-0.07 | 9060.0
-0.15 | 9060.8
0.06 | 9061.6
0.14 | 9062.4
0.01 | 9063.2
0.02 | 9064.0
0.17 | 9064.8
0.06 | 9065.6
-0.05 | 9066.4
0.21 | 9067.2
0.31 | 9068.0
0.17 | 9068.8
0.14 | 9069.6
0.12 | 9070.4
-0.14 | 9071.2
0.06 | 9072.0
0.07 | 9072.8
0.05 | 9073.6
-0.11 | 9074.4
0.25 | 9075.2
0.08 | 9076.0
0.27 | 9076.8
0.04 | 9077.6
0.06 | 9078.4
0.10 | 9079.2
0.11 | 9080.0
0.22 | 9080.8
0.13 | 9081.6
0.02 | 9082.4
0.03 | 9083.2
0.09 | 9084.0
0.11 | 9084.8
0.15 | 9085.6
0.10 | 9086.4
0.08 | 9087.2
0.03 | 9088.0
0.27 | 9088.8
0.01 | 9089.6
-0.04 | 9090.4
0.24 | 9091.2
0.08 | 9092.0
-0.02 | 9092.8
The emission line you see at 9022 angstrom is [O III] 5007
